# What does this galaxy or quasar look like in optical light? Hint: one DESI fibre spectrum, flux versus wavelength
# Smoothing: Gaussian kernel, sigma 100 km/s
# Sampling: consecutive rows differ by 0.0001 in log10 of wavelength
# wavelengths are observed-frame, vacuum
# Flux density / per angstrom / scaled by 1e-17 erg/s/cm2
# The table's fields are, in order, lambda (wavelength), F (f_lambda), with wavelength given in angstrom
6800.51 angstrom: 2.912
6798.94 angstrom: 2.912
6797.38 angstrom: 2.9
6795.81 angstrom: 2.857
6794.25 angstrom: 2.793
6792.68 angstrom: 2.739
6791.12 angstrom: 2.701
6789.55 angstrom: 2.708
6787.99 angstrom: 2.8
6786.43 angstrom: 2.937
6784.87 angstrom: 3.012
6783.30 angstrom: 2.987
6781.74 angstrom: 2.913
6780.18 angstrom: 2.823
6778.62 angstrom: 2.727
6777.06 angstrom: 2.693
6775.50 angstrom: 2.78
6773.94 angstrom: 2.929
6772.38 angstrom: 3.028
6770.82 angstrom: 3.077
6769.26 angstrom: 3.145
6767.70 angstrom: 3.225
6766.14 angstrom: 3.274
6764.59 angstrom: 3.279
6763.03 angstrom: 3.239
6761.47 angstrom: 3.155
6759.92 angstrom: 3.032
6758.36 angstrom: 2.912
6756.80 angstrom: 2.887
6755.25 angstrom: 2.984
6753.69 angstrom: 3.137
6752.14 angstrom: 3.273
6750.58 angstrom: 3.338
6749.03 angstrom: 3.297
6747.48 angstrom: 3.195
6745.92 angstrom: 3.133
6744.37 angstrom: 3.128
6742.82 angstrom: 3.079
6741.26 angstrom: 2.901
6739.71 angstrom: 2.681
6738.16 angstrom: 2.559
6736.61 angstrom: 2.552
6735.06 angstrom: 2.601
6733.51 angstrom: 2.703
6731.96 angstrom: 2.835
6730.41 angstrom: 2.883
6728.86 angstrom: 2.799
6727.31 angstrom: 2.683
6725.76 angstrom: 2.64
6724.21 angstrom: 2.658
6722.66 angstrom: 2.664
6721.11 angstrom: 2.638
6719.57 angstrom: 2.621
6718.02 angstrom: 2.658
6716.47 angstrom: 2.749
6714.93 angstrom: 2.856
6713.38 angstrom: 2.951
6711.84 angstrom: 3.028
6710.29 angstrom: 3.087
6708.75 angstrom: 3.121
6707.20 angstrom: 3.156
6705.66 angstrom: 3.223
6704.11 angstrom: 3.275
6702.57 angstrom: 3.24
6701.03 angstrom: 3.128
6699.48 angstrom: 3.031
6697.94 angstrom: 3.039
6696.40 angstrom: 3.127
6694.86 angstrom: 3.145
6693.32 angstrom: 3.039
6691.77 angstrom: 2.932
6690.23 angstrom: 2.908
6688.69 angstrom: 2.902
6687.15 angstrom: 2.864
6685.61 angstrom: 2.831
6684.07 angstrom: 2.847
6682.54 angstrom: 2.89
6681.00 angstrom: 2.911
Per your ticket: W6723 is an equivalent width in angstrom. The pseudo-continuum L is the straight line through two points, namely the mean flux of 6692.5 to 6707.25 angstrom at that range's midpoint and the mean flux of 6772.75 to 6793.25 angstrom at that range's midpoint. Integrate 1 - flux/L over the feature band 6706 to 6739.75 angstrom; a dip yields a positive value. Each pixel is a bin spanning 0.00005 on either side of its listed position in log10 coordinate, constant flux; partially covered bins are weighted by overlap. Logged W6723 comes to 3.0 angstrom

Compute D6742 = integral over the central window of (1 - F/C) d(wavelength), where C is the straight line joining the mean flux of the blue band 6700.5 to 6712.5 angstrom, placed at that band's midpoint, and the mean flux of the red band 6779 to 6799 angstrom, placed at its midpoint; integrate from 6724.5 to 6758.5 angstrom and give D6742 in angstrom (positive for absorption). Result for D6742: 1.2 angstrom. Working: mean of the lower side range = 3.16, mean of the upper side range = 2.85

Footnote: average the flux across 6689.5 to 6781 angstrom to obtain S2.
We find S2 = 2.96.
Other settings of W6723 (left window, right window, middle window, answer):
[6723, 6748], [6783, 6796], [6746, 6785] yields -3.26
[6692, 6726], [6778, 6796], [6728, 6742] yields 0.94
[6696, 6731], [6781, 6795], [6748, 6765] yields -1.55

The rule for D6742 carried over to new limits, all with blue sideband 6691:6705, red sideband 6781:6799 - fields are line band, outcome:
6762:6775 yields -1.0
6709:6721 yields 0.8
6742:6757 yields -1.0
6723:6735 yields 1.1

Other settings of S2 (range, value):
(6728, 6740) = 2.7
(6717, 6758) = 2.87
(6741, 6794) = 3.01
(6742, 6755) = 3.19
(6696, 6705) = 3.14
